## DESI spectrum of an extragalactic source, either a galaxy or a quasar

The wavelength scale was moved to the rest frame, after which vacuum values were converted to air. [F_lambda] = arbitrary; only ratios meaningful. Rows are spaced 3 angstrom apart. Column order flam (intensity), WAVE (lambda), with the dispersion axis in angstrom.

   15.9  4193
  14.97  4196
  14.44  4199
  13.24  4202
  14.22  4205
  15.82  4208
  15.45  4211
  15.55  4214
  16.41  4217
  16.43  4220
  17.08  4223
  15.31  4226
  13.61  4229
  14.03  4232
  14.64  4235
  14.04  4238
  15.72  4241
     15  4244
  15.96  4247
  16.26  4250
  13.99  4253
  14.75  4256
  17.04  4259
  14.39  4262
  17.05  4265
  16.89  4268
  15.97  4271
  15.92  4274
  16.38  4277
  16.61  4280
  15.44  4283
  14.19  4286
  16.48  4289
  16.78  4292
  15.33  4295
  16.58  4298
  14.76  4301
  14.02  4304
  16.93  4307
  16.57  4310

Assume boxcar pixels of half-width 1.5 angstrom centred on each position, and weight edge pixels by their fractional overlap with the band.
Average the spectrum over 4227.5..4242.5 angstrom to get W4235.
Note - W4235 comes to 14.4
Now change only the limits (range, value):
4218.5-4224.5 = 16.8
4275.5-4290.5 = 15.8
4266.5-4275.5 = 16.3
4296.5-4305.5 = 15.1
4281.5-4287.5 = 14.8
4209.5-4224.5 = 16.2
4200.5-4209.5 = 14.4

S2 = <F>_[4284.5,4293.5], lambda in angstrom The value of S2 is 15.8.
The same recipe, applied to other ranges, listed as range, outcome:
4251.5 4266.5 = 15.4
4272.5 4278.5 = 16.2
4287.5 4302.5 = 16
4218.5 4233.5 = 15.3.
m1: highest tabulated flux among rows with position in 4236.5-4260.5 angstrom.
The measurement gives 17.04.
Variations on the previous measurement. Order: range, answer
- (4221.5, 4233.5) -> 17.08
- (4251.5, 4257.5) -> 14.75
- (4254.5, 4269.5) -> 17.05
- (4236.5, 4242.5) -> 15.72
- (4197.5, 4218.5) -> 16.41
